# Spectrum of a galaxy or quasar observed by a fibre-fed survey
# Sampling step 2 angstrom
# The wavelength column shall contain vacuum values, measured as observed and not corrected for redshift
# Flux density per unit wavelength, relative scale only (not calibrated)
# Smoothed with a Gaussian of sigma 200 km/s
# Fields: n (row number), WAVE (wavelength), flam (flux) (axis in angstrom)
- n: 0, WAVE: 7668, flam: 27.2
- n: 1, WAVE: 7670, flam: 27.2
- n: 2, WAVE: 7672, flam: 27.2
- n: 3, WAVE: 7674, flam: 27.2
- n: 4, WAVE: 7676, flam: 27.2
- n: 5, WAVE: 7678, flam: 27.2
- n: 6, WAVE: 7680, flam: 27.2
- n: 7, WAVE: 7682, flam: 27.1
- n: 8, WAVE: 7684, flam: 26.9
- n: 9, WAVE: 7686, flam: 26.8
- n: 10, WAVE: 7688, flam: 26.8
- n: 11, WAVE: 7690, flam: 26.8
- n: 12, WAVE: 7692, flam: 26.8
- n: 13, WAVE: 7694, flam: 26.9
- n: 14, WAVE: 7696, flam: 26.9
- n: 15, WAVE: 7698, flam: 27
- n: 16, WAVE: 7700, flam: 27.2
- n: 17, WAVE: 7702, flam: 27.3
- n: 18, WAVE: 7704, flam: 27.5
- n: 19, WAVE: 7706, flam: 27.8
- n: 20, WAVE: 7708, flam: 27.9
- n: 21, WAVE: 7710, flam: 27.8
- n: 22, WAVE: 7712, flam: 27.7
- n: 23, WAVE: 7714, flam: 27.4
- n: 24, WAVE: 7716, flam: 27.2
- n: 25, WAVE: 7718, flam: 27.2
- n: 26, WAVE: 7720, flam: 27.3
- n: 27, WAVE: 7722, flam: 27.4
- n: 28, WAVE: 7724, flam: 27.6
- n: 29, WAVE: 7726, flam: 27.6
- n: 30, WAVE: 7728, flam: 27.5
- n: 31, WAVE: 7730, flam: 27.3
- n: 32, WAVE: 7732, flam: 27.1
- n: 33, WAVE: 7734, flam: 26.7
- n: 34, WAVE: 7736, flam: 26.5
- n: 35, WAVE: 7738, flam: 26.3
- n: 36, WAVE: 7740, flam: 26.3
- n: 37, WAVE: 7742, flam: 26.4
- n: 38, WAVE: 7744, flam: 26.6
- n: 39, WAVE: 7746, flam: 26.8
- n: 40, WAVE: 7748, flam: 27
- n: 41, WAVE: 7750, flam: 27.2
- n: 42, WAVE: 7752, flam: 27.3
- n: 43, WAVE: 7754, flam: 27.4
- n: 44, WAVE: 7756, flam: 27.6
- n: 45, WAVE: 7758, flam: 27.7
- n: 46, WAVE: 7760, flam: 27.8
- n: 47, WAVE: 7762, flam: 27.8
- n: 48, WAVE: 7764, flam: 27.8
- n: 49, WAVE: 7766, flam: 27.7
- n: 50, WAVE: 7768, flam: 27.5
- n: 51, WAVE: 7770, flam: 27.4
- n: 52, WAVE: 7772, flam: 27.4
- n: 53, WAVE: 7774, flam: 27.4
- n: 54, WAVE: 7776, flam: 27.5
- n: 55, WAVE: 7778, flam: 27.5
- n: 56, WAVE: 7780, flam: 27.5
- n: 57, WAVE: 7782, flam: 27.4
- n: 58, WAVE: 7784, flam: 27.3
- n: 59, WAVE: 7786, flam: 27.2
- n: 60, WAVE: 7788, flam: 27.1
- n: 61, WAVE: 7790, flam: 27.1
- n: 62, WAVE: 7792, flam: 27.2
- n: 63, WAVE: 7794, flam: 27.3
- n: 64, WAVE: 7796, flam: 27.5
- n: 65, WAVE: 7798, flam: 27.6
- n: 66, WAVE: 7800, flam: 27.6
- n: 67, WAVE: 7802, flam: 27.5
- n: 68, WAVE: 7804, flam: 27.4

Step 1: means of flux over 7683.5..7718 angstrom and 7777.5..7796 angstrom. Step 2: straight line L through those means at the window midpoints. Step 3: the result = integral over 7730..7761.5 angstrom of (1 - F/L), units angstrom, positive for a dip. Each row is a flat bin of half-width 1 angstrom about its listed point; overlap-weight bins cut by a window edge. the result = 0.30 angstrom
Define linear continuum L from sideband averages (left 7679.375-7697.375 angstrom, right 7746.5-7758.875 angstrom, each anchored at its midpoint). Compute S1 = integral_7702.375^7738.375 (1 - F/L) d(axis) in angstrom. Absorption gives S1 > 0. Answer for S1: -0.3 angstrom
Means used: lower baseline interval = 26.9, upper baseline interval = 27.3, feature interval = 27.3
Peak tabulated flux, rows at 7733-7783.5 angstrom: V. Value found 27.8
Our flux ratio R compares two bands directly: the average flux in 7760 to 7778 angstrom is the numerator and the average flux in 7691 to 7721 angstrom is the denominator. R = 1.0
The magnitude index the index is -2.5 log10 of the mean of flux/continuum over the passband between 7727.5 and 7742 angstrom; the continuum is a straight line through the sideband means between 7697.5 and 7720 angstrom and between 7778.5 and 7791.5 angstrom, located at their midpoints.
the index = 0.03 mag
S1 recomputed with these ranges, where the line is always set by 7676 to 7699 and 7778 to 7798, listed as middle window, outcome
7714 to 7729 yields -0.2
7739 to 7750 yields 0.2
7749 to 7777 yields -0.3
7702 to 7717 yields -0.3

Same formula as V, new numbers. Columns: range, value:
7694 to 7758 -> 27.9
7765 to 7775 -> 27.7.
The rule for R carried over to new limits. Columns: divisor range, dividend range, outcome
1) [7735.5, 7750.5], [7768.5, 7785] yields 1.03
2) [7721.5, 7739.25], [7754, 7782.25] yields 1.02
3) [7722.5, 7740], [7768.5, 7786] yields 1.01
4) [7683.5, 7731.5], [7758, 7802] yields 1.01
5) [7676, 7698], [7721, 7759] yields 1.00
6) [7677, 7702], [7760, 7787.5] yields 1.02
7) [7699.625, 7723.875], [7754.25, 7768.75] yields 1.01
